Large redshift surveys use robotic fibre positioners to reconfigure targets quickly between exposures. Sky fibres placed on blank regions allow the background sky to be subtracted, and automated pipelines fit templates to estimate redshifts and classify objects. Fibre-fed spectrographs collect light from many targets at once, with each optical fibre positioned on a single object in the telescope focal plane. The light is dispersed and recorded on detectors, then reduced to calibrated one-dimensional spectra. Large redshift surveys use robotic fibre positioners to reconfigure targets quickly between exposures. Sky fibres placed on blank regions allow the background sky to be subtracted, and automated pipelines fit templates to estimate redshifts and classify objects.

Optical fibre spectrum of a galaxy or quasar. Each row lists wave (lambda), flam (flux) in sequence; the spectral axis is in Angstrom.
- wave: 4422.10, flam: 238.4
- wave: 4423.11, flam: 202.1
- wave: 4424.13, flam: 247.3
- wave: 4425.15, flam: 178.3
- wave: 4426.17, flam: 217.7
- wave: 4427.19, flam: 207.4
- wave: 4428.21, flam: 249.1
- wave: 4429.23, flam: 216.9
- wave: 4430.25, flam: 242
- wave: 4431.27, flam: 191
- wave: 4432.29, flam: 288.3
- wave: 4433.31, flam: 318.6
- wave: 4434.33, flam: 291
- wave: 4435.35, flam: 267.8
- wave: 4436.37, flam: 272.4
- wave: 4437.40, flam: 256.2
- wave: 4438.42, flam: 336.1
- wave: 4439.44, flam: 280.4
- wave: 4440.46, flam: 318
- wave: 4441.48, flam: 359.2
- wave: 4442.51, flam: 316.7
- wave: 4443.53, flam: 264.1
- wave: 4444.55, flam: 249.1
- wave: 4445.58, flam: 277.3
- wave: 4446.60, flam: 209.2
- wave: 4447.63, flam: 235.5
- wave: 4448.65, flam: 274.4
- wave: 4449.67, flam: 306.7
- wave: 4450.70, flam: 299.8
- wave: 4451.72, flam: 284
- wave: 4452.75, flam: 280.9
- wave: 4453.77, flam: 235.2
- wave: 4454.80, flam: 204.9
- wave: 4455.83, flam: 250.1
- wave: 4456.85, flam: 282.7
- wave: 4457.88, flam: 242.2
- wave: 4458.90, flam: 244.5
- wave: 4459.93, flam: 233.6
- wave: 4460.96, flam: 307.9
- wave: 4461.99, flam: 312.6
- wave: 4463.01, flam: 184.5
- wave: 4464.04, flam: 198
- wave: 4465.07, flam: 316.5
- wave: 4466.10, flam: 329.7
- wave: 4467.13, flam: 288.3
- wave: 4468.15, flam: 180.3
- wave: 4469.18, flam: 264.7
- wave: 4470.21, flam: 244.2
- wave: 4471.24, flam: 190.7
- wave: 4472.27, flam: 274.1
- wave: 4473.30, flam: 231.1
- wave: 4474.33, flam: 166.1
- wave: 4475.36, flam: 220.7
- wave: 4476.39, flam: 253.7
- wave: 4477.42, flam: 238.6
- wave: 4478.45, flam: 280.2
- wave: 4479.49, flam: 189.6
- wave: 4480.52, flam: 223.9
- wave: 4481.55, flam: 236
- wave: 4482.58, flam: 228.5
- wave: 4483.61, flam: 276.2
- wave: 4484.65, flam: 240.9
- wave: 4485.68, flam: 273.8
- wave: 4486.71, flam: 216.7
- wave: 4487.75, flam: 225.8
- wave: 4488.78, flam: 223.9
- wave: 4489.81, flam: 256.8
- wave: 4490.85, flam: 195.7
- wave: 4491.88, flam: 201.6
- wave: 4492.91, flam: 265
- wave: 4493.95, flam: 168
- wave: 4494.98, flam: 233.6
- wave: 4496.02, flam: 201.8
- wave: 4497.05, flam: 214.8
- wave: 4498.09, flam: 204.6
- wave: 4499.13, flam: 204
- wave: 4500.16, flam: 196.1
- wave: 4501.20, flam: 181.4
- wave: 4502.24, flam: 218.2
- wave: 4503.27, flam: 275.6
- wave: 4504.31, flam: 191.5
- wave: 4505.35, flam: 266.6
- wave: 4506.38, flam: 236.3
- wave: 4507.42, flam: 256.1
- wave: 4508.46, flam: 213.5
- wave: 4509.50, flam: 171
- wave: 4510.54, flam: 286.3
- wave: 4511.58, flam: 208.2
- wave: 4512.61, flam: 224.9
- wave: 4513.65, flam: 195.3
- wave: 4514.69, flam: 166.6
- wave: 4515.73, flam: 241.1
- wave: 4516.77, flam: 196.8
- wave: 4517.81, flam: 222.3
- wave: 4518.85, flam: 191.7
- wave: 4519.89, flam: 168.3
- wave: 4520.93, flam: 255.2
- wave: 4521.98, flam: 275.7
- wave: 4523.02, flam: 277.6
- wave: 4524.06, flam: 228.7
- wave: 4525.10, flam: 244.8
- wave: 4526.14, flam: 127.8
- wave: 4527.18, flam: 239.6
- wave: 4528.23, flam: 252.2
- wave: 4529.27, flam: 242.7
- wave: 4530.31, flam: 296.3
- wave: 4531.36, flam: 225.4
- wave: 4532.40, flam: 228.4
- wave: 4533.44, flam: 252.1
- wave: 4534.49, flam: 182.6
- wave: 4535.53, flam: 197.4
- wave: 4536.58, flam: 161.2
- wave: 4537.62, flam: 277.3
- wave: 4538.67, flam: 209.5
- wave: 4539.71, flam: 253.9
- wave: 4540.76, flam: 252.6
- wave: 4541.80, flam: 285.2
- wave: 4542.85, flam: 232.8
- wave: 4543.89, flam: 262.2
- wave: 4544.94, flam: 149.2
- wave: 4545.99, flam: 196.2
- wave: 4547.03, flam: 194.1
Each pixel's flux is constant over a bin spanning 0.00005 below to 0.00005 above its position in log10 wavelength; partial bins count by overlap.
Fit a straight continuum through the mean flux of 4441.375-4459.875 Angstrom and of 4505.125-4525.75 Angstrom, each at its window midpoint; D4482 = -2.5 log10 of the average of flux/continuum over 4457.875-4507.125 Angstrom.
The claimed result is 0.05 mag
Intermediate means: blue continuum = 265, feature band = 234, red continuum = 225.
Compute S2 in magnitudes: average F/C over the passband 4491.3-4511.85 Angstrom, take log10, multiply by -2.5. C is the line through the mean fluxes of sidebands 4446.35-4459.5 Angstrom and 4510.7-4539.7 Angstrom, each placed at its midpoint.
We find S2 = 0.071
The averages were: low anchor 259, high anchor 223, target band 220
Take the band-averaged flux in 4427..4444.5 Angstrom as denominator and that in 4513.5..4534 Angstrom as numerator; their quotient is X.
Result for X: 0.8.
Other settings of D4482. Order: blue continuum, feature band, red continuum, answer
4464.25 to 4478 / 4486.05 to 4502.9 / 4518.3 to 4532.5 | 0.123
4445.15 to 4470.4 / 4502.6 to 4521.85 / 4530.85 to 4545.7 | 0.073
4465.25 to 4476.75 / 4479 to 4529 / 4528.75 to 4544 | 0.078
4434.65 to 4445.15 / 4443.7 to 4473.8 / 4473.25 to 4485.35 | 0.028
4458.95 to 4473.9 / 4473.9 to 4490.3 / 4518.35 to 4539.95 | 0.054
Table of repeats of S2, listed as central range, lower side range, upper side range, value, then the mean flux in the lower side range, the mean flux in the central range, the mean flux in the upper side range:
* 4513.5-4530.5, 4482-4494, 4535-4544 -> 0.052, 234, 224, 236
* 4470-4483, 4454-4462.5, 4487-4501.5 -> 0.031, 259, 229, 213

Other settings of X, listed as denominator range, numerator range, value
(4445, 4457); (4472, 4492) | 0.89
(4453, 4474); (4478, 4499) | 0.91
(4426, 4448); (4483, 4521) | 0.82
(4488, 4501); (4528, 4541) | 1.09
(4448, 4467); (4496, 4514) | 0.83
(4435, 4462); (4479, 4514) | 0.82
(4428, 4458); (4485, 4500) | 0.81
